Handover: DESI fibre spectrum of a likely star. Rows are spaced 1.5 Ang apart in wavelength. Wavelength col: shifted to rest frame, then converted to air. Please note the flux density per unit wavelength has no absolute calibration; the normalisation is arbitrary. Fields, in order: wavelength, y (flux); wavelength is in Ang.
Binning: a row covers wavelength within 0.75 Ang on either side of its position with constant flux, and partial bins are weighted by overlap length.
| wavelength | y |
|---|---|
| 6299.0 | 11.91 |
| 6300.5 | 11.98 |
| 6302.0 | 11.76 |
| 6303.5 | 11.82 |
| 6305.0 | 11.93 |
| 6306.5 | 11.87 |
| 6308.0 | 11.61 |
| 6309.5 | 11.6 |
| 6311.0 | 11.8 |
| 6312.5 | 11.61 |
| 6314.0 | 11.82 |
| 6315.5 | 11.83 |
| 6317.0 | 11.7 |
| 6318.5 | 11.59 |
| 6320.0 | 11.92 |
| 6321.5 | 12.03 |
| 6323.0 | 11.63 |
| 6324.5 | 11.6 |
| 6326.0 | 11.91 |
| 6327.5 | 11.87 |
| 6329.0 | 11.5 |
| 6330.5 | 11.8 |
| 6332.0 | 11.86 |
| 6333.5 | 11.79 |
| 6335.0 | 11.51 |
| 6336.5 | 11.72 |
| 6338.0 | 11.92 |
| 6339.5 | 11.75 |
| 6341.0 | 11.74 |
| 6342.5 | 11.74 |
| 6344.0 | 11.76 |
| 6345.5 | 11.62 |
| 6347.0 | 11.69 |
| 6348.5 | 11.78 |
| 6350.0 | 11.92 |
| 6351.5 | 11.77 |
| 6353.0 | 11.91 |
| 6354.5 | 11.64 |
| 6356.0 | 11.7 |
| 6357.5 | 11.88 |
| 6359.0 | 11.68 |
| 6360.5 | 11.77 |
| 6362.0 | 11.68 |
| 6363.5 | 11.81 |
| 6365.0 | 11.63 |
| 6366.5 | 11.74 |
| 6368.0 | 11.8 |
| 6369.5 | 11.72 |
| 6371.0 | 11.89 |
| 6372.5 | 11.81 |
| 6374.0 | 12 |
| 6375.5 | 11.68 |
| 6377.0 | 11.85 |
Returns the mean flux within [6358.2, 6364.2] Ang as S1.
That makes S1 11.7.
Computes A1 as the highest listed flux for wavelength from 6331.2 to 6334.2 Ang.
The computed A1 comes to 11.86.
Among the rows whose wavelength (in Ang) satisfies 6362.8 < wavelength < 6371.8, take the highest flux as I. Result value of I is 11.89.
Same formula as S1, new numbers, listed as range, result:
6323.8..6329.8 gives 11.7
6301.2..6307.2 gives 11.8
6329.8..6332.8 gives 11.8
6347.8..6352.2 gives 11.8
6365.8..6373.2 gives 11.8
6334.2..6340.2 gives 11.7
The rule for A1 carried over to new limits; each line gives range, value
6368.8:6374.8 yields 12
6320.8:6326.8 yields 12.03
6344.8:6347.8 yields 11.69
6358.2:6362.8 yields 11.77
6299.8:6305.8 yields 11.98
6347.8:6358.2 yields 11.92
